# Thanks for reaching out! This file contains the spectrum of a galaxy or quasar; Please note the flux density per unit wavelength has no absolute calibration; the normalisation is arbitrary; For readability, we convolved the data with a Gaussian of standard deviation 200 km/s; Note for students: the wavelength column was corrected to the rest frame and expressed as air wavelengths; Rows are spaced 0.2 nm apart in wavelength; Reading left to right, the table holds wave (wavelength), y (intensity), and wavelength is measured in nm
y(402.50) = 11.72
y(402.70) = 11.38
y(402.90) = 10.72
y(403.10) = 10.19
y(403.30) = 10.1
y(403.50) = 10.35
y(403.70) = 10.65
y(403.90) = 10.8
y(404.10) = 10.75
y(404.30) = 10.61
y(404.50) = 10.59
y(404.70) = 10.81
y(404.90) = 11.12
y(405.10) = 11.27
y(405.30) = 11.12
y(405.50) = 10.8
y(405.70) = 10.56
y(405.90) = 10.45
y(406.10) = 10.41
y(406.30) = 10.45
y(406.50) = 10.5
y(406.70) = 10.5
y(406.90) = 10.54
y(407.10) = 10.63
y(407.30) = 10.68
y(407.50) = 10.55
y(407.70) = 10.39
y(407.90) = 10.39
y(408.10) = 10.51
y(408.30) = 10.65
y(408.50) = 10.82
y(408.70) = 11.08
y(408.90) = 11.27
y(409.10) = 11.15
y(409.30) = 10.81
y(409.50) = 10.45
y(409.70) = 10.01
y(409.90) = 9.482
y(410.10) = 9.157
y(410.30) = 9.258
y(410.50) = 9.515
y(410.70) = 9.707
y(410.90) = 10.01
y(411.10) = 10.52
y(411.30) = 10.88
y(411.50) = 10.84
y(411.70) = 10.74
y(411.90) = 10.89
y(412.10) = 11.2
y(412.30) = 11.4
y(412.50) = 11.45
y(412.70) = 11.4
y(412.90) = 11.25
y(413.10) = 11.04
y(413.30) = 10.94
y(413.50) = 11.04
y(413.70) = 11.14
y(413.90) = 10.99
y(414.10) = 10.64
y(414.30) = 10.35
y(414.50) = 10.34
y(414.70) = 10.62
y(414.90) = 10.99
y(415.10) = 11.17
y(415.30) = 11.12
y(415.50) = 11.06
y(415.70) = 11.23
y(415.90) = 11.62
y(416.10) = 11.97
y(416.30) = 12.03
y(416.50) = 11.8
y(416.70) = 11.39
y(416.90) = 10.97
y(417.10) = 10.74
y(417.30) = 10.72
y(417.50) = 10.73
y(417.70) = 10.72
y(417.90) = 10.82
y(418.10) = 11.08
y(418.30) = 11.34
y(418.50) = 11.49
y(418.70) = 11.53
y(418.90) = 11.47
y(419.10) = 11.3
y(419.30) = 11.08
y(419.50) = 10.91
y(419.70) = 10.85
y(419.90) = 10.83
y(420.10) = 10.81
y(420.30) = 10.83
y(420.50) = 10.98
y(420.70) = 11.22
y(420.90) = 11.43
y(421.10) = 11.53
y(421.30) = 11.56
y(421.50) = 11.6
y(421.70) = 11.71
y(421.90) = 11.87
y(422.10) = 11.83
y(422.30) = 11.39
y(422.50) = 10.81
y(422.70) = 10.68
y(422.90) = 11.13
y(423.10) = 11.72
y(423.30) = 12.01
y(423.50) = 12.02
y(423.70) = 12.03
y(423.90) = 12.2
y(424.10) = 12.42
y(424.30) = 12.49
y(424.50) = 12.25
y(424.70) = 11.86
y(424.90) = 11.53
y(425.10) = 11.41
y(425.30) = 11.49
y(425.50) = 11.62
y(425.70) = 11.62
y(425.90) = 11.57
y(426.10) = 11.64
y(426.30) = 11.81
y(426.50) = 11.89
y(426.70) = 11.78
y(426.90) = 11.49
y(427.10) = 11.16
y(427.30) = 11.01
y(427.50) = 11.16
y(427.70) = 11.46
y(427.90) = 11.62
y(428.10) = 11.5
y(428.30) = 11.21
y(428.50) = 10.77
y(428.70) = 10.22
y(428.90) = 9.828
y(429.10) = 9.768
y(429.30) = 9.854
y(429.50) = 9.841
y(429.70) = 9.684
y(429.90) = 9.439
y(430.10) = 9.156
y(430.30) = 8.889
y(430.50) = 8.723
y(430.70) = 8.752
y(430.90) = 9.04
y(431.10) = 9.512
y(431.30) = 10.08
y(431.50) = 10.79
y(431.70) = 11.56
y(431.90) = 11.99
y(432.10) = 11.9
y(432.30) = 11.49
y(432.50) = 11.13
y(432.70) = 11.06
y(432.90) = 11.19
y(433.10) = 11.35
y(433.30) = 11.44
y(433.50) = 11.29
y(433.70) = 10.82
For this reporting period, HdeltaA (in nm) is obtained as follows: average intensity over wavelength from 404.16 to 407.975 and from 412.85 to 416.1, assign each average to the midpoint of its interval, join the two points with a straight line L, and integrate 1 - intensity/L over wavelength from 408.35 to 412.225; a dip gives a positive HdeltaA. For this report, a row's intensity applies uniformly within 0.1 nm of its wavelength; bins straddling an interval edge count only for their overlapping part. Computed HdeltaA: 0.15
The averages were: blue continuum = 10.7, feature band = 10.4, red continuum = 11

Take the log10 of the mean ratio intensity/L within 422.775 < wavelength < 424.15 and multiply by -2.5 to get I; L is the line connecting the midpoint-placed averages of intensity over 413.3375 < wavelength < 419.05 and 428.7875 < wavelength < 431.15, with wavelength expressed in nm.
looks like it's -0.167 mag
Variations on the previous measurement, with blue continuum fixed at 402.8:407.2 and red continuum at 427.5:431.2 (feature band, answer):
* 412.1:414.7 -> -0.06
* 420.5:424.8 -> -0.15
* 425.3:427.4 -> -0.15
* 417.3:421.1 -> -0.08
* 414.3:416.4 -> -0.08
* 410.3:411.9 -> 0.02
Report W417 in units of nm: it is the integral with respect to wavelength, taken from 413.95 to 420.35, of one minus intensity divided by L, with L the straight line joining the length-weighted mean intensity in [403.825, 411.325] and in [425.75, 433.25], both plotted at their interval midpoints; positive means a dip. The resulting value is -0.30 nm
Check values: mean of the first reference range 10.5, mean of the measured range 11.1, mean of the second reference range 10.7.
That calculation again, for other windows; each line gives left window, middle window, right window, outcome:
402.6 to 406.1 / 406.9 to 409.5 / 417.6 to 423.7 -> 0.030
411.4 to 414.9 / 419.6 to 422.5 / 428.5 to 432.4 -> -0.209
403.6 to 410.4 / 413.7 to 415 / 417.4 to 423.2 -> 0.028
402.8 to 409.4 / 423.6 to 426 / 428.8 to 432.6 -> -0.389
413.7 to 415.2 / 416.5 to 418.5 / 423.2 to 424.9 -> 0.031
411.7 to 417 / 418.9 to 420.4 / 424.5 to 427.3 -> 0.050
